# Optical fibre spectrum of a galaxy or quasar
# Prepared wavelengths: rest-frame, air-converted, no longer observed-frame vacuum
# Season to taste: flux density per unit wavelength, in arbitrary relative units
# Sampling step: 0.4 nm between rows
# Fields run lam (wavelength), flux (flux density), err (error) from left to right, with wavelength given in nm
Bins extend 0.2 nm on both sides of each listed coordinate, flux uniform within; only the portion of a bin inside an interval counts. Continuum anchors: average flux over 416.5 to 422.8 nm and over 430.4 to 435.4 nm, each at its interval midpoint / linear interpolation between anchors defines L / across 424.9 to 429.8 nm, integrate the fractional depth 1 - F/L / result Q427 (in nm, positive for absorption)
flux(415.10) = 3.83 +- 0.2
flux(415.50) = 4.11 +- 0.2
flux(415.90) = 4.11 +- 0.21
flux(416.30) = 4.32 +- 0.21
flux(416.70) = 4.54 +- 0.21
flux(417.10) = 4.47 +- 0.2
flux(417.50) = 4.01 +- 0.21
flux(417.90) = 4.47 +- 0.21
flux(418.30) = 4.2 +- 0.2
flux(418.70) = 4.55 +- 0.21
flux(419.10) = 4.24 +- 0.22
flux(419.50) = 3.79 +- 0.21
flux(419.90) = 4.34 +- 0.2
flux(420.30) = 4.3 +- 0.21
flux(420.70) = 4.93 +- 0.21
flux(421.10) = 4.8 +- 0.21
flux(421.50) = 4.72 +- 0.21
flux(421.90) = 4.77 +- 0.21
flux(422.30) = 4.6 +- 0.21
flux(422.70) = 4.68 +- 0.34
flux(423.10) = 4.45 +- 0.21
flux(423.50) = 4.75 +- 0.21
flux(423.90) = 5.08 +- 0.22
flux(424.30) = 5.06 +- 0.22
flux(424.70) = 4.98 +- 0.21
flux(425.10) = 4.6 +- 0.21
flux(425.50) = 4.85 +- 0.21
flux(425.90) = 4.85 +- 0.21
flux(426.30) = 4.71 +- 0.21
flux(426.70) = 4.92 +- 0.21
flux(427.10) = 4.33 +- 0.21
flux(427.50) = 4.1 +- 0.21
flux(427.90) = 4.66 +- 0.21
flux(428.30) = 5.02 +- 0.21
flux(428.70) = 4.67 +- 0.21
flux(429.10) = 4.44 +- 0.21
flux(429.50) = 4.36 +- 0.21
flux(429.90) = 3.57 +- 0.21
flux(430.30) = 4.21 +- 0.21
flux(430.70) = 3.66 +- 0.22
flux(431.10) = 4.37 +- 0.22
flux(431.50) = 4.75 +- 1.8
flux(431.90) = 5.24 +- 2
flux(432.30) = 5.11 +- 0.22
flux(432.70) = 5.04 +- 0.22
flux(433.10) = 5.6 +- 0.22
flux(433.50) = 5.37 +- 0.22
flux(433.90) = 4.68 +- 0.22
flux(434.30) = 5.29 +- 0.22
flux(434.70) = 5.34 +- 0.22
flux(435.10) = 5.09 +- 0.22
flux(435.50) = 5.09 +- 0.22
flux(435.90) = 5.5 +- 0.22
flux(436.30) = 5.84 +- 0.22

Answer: 0.143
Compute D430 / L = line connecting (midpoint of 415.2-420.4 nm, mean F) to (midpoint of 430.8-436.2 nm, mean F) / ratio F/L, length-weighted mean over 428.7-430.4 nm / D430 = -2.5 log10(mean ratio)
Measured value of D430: 0.16 mag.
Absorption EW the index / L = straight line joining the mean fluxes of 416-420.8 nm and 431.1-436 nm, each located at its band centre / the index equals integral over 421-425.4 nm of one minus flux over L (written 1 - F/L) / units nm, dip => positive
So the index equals -0.18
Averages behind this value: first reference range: 4.33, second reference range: 5.14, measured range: 4.77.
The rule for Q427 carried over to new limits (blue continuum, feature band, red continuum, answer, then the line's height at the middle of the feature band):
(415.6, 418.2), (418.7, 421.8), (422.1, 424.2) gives 0.05 nm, 4.53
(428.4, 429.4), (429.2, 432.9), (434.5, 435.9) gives 0.25 nm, 4.8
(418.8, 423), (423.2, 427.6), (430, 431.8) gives -0.35 nm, 4.4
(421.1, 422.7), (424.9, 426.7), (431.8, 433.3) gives 0.05 nm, 4.91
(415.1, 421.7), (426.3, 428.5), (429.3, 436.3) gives 0.03 nm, 4.67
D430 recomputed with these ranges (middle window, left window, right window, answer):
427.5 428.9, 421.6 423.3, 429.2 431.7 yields -0.09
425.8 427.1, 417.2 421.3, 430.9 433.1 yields -0.01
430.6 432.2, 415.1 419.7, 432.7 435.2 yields 0.11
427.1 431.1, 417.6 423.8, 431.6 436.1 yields 0.15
